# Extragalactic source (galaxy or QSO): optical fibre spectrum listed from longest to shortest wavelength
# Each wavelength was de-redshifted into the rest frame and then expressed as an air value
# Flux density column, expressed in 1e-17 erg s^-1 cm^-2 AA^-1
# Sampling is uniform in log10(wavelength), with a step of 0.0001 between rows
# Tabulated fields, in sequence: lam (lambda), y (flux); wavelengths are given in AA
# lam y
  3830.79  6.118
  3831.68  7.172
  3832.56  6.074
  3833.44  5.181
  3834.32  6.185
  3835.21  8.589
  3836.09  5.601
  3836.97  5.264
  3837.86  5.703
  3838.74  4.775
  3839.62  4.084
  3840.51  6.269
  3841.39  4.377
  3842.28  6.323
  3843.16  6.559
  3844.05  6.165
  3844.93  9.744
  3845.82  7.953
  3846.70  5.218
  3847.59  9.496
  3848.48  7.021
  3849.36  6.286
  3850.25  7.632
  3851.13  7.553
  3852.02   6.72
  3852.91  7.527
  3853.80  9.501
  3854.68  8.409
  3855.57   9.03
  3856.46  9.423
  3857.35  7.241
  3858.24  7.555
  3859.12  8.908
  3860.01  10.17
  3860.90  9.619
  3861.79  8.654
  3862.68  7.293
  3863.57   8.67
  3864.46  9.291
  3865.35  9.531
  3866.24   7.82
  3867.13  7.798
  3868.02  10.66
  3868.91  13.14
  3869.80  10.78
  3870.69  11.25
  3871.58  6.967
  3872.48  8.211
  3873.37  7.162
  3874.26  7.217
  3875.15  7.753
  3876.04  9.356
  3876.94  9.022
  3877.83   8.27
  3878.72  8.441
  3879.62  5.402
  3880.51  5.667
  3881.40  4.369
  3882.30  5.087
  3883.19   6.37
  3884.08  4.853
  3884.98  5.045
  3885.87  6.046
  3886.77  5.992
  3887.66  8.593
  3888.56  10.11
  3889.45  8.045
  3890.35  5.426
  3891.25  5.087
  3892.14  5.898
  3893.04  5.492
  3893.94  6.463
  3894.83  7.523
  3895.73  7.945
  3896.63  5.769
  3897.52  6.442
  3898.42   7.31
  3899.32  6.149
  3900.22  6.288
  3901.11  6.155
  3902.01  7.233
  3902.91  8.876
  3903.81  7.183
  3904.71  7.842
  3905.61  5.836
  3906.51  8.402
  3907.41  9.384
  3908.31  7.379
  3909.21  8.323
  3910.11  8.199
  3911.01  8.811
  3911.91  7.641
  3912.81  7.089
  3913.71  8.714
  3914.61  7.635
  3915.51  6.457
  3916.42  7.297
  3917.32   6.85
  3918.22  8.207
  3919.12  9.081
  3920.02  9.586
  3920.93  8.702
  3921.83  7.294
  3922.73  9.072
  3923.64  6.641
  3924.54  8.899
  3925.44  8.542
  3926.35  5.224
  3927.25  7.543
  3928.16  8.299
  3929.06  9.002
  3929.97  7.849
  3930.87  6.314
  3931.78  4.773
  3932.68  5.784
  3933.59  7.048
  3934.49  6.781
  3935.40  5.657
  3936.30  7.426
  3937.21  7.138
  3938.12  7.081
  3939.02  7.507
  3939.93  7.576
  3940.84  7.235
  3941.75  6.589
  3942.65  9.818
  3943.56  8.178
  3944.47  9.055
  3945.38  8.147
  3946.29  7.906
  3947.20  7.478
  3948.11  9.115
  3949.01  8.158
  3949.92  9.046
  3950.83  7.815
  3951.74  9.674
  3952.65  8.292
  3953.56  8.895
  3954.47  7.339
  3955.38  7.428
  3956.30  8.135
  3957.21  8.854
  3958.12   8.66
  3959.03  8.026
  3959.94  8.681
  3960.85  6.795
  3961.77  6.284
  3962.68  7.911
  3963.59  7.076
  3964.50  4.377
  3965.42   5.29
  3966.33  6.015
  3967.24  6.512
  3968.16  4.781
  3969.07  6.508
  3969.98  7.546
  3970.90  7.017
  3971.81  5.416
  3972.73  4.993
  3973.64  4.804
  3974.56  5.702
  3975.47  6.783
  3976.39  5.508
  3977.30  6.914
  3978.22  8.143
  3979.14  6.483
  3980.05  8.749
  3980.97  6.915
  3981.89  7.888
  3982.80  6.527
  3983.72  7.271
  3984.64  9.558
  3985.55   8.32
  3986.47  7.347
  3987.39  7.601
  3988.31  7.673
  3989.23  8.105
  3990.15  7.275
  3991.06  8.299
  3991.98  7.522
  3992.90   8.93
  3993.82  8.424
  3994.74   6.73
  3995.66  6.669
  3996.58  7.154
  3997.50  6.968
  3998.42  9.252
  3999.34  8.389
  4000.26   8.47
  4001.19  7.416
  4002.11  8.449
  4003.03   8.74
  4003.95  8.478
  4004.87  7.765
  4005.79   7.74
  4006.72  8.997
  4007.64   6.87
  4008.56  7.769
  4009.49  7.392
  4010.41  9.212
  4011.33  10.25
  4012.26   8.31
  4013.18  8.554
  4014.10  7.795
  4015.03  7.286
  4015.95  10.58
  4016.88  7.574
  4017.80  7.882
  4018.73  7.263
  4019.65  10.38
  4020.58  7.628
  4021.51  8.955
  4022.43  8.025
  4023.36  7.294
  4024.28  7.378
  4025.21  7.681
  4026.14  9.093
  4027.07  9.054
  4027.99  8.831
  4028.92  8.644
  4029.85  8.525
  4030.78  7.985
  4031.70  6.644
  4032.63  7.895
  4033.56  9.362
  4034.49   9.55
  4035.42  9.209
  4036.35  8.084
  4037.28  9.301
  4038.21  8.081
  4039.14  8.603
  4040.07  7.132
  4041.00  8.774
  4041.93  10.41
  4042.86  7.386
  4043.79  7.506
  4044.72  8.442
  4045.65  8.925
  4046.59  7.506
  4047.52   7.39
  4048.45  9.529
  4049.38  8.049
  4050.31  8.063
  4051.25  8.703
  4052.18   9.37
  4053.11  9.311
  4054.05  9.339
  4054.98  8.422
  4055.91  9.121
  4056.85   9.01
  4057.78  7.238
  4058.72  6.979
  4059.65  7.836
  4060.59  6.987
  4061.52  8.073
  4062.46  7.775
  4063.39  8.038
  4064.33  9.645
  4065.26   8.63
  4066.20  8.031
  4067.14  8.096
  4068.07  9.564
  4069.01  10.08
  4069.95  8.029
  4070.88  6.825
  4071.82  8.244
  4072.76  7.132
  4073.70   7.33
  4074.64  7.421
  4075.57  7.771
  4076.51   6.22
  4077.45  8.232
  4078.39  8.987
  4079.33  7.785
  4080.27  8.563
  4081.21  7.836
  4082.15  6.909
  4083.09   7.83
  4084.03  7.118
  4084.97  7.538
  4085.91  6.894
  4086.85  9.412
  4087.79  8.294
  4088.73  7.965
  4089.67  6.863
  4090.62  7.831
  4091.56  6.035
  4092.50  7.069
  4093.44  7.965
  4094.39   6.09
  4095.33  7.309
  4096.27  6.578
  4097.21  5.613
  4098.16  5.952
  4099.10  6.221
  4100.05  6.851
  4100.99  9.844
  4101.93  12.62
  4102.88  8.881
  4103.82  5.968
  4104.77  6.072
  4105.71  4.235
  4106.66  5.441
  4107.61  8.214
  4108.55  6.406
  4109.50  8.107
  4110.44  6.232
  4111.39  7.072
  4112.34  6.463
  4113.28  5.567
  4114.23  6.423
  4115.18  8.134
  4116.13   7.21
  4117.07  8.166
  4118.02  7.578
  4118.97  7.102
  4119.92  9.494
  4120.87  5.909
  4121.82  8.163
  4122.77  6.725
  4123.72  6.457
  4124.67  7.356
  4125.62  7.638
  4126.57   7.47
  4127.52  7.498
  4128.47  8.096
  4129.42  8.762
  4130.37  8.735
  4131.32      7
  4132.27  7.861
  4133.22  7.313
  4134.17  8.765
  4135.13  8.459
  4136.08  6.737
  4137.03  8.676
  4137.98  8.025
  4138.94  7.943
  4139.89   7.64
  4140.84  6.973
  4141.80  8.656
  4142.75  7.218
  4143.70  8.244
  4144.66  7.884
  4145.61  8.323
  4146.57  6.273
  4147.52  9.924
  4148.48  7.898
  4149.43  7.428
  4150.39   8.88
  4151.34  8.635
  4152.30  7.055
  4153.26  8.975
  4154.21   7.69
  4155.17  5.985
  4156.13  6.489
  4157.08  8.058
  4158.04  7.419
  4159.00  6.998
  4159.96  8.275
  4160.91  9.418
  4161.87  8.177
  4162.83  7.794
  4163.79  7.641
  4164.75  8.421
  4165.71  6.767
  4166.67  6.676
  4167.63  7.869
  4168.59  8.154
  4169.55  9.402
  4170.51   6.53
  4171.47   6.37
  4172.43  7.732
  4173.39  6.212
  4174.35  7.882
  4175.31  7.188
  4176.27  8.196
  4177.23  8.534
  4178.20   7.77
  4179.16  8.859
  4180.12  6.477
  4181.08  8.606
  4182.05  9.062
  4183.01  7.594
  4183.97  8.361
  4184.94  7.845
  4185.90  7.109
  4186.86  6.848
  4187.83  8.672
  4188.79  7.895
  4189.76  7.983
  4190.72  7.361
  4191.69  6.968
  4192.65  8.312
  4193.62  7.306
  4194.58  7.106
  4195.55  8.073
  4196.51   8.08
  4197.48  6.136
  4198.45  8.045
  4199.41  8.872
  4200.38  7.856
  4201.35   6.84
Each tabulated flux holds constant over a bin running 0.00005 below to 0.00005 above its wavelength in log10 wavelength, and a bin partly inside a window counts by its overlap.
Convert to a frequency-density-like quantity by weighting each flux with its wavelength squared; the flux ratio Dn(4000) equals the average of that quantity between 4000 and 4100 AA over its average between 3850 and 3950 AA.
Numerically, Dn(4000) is 1.13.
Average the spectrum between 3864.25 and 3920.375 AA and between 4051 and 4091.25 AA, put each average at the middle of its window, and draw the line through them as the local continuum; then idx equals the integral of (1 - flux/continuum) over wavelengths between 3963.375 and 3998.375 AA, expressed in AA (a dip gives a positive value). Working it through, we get 3.7 AA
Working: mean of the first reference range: 7.55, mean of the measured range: 6.97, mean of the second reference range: 8.06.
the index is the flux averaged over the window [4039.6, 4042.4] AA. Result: 8.78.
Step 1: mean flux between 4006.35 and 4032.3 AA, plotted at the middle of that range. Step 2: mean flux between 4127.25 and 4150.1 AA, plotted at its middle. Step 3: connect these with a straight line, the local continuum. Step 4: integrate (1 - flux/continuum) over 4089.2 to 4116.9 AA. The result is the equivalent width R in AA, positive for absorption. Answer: 3.5 AA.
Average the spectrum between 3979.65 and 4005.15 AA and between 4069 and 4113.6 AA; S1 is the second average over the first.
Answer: 0.9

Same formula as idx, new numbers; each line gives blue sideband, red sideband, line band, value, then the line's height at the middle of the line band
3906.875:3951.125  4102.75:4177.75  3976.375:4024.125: -1.9 AA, 7.68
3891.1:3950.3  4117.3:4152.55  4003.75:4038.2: -3.2 AA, 7.64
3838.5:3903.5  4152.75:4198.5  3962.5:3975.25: 2.7 AA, 7.54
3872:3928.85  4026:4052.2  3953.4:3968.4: 1.3 AA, 7.81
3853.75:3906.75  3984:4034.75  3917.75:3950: 0.7 AA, 7.87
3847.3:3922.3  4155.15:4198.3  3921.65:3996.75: 3.3 AA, 7.71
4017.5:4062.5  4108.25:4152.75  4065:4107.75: 2.3 AA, 7.98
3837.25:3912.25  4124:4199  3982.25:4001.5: -0.5 AA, 7.6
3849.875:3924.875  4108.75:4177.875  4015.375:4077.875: -5.0 AA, 7.68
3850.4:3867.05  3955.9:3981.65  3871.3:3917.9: 4.7 AA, 7.91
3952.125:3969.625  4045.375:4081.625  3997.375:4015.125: -1.5 AA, 7.62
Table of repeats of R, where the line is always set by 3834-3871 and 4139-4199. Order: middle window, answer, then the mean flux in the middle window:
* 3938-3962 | -0.9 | 8.09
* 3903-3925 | -0.3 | 7.96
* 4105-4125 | 2.1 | 6.96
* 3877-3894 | 3.1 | 6.41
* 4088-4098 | 1.1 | 6.93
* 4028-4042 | -1.3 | 8.5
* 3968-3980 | 2.3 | 6.32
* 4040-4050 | -0.7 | 8.32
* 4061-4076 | -0.7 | 8.17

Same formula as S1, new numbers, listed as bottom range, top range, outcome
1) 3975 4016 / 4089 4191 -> 0.96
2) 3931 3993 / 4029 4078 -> 1.13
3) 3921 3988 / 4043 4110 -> 1.06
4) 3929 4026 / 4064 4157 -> 1.00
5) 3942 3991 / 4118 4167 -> 1.05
